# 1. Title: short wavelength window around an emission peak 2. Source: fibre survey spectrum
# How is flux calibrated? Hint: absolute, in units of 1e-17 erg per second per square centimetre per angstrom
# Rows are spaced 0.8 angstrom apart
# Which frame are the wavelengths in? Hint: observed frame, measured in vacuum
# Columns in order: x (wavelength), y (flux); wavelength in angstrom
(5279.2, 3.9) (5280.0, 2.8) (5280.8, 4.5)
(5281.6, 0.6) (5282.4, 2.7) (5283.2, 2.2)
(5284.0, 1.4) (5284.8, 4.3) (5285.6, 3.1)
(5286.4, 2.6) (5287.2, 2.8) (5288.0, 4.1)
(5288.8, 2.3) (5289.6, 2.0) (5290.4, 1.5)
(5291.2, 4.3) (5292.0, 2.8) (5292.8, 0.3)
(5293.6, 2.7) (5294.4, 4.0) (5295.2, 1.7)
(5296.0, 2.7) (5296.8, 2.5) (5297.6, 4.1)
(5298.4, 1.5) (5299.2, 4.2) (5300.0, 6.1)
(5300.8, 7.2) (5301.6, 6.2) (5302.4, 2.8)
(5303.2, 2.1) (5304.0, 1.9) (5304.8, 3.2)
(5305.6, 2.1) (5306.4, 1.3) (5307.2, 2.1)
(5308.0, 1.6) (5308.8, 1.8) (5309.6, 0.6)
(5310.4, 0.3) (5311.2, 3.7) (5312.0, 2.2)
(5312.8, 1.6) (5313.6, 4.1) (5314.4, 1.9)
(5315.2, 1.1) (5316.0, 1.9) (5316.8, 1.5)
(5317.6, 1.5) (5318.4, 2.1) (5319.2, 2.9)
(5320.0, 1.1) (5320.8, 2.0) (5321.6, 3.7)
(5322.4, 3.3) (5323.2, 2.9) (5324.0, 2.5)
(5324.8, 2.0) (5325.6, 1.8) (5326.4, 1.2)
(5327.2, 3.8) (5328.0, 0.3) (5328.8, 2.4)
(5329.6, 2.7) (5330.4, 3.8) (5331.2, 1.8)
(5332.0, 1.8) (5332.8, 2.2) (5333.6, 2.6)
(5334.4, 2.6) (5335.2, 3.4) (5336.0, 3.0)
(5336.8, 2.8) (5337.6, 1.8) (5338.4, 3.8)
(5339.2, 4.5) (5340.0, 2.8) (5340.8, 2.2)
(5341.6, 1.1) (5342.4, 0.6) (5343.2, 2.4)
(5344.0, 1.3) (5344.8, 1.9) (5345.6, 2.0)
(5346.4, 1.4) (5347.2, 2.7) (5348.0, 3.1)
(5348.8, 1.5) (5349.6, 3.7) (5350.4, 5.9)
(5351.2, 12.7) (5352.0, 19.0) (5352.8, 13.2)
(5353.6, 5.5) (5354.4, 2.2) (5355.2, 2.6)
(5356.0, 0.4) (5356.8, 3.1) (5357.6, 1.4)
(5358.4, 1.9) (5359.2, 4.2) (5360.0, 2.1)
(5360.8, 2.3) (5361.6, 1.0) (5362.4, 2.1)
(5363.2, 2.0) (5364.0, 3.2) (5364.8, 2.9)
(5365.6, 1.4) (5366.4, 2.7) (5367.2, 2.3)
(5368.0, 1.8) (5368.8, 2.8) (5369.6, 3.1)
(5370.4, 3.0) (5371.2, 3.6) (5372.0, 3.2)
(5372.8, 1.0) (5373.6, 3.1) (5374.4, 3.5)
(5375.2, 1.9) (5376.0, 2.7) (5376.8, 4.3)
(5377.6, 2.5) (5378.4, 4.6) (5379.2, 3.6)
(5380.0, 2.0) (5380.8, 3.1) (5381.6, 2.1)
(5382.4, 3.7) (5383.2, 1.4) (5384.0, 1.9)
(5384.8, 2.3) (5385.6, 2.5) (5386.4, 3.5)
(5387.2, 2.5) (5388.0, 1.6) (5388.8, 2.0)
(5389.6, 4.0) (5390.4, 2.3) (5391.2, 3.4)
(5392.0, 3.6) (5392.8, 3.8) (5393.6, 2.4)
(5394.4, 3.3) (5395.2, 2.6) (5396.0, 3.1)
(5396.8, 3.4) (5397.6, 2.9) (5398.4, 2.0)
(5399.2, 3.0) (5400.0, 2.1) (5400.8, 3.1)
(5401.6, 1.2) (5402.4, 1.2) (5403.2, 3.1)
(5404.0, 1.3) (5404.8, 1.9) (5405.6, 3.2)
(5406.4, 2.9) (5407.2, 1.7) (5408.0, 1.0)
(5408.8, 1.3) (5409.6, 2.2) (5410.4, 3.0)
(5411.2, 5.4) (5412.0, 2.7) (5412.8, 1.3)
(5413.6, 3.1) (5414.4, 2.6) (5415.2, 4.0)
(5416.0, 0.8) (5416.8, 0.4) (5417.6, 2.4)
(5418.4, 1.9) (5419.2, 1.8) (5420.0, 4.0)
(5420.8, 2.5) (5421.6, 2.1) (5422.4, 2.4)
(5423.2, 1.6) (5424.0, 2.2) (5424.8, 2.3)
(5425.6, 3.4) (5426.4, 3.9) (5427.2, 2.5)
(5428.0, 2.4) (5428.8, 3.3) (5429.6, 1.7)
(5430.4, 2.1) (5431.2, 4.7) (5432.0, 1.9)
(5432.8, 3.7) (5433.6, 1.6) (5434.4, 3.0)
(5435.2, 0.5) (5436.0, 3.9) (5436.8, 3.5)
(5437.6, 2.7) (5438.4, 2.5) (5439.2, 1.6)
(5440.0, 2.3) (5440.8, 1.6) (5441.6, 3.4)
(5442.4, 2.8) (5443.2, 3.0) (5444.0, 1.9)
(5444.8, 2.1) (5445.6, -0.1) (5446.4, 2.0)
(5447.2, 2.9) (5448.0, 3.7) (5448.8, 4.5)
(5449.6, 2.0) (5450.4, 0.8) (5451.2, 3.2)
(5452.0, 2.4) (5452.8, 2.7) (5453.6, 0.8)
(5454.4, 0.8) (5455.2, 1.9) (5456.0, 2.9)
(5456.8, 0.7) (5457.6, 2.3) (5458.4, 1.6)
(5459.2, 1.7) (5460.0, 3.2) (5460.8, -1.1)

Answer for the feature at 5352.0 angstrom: [O III] 5007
